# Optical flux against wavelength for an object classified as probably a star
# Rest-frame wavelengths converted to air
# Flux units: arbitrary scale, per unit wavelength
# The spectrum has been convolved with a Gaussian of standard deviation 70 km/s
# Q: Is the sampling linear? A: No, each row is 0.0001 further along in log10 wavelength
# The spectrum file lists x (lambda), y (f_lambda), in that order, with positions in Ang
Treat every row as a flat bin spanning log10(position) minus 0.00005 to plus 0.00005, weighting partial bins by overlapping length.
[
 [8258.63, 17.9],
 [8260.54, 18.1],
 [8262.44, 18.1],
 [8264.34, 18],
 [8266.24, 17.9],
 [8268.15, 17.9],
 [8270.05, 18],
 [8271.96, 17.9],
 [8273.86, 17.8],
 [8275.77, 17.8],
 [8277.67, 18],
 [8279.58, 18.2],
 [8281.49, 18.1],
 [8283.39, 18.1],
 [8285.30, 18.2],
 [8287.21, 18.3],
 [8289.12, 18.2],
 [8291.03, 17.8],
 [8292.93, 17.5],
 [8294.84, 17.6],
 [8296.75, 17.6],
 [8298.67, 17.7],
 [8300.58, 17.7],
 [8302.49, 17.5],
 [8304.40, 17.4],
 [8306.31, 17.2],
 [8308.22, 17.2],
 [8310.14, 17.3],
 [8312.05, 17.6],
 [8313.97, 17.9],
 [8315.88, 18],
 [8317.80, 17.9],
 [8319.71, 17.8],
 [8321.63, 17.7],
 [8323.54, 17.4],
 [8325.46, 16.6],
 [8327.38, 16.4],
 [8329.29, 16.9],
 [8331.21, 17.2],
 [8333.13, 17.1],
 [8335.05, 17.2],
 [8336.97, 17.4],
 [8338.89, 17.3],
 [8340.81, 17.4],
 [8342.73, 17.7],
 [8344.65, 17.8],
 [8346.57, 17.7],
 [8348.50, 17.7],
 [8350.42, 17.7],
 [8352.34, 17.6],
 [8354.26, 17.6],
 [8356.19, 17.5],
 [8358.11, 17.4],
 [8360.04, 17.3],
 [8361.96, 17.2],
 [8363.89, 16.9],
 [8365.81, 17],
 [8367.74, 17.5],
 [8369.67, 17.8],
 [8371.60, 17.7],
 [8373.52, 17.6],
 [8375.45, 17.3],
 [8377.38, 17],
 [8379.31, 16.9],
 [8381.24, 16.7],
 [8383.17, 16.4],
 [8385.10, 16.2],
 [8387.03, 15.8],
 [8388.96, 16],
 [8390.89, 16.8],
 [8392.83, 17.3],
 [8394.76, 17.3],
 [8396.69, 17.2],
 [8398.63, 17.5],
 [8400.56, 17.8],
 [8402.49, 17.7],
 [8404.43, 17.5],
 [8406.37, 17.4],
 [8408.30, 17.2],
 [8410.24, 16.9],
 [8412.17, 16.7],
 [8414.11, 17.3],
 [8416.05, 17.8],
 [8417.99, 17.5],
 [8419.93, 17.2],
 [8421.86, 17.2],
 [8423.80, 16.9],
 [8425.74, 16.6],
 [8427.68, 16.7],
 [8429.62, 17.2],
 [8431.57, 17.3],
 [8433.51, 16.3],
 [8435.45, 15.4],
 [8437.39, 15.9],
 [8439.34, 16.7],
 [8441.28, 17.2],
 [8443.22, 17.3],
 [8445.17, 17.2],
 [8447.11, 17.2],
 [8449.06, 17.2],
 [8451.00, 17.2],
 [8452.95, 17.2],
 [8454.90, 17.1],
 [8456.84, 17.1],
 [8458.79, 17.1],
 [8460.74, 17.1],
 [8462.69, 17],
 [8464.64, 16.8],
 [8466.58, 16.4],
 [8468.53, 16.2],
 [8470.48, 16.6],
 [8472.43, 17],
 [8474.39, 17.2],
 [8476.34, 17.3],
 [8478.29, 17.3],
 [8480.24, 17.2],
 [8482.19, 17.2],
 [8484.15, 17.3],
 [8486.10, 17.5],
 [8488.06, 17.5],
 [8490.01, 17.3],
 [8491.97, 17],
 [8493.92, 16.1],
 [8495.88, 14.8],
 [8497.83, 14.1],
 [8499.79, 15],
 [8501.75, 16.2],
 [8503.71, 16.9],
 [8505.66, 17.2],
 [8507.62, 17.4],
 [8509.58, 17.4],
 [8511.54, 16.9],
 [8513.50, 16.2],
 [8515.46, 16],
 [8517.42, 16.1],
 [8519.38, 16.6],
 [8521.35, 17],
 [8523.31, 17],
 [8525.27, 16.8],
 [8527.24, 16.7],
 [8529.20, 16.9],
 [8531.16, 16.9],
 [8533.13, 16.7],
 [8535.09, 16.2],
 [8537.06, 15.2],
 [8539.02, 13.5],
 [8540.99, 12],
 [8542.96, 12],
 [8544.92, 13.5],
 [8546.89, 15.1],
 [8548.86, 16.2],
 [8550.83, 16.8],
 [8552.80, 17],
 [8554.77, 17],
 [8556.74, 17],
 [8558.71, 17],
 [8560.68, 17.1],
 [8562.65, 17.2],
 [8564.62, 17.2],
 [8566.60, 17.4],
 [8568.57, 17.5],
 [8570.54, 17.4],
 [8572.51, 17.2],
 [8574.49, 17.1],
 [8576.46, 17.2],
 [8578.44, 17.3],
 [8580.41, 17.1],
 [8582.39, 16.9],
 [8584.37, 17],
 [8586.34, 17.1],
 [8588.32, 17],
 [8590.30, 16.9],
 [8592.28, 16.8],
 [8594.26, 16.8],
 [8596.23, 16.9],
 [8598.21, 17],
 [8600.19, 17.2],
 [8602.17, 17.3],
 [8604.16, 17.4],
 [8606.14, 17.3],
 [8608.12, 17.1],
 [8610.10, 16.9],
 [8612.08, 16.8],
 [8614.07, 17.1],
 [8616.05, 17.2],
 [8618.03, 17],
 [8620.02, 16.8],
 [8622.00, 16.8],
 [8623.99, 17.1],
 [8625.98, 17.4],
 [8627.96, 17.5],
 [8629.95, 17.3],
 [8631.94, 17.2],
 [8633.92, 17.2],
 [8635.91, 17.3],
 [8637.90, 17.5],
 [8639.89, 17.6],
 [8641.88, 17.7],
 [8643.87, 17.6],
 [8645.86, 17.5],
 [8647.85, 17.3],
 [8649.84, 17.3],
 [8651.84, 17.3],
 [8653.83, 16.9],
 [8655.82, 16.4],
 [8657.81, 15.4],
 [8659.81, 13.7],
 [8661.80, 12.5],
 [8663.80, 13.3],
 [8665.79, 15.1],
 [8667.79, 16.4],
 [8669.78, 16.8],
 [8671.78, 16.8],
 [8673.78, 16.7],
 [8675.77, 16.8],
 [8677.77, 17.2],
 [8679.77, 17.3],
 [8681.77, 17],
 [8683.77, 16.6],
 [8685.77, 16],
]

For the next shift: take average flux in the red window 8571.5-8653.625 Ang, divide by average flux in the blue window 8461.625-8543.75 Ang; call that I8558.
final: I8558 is 1.05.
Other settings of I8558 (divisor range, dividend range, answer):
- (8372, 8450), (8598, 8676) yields 0.98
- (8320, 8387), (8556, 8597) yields 0.99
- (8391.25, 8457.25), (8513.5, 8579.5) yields 0.95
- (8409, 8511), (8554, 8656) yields 1.02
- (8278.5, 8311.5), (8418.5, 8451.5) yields 0.95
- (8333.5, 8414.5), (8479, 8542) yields 0.95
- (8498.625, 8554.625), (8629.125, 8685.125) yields 1.04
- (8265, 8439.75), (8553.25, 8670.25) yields 0.97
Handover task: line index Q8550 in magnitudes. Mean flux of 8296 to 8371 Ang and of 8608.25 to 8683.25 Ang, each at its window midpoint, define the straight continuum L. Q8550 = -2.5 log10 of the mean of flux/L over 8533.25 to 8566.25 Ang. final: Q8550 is 0.08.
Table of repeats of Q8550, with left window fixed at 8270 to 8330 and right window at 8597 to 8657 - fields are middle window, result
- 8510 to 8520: 0.06 mag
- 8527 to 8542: 0.12 mag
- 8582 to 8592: 0.02 mag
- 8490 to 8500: 0.12 mag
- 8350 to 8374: 0.01 mag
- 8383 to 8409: 0.03 mag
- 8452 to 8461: 0.02 mag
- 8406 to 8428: 0.02 mag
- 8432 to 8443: 0.07 mag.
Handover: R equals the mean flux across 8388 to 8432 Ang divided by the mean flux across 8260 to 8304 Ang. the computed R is 0.96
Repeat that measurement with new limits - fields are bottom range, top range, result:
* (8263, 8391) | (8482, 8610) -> 0.95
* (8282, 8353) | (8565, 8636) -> 0.98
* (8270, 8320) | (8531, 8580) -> 0.91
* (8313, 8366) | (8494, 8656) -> 0.96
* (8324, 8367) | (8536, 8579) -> 0.93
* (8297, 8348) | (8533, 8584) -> 0.93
